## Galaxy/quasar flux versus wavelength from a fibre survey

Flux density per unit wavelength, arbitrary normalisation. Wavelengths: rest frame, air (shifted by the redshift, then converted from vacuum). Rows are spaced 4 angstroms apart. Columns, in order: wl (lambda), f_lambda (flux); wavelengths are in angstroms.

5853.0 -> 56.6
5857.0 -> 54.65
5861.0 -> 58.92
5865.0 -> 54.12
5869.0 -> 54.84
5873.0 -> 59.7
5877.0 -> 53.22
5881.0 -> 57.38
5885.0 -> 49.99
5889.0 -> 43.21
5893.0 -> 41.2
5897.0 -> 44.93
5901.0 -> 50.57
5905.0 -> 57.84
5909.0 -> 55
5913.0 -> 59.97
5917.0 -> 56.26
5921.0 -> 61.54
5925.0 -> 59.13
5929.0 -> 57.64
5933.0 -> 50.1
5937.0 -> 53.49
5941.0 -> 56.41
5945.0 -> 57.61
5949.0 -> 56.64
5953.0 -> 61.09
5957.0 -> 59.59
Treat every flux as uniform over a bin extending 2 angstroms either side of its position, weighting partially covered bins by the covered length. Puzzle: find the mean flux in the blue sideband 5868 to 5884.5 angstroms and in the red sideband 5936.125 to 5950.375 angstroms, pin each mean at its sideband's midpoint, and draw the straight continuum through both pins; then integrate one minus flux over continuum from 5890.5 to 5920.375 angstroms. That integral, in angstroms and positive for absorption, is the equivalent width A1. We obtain 1.84 angstroms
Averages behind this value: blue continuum 55.8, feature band 52.5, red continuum 56.2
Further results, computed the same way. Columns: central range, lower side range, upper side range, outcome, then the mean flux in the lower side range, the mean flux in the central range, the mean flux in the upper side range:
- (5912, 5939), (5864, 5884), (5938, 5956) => 0.2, 55.6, 56.8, 57.8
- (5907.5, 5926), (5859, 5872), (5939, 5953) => -0.5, 56.2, 58.4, 57.5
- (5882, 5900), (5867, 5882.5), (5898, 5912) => 3.0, 56.2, 45.8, 54.2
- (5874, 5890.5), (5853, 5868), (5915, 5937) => 1.3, 55.9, 51.7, 56.6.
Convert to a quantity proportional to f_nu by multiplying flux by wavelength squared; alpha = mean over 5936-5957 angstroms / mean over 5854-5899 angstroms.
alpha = 1.13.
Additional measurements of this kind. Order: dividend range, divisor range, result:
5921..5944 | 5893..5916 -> 1.07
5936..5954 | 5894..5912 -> 1.11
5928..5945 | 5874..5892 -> 1.09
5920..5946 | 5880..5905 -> 1.18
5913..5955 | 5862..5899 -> 1.14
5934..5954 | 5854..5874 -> 1.03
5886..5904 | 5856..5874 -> 0.82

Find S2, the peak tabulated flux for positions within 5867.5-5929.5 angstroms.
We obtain 61.54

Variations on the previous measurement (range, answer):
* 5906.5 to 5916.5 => 59.97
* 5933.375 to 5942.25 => 56.41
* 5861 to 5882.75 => 59.7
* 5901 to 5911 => 57.84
